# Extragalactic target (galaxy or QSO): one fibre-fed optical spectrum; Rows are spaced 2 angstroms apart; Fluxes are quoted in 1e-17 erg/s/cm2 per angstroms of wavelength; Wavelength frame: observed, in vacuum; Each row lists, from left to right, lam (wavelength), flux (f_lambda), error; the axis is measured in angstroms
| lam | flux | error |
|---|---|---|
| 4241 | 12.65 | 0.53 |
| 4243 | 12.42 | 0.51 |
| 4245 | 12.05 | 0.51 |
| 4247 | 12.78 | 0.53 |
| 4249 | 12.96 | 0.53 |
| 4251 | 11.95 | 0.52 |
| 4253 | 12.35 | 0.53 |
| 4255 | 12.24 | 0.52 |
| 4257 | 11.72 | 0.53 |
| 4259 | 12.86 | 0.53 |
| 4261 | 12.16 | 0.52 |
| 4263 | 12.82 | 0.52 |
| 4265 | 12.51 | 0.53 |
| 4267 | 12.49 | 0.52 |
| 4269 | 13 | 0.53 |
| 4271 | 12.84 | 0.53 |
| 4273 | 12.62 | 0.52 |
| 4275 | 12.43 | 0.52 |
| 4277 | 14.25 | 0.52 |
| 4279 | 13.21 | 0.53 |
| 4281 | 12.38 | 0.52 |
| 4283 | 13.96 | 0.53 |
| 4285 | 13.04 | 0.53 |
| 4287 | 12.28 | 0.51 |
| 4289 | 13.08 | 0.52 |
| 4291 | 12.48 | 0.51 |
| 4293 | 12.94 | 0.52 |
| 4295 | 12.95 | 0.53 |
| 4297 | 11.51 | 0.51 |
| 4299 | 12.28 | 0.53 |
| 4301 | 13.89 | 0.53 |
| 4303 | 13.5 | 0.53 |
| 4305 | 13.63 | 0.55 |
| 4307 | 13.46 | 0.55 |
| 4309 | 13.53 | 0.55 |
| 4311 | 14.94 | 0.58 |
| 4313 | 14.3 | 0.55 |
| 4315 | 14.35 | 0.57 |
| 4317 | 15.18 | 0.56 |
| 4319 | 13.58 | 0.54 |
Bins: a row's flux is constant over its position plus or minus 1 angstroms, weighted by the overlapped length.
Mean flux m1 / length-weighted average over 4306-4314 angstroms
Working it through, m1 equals 14.1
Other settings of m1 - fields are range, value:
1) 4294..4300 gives 12.2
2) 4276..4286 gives 13.4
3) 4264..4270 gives 12.7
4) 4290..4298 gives 12.5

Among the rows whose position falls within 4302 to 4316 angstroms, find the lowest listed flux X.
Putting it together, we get 13.46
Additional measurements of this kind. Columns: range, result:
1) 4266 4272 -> 12.49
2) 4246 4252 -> 11.95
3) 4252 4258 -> 11.72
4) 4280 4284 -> 12.38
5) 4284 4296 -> 12.28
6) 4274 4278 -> 12.43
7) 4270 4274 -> 12.62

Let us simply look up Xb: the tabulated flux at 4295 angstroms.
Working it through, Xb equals 12.95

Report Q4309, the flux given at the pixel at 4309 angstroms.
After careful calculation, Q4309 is 13.53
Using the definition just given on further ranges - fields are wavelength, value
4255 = 12.24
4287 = 12.28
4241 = 12.65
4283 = 13.96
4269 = 13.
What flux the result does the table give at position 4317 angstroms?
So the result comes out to 15.18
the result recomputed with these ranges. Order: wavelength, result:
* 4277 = 14.25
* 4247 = 12.78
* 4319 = 13.58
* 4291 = 12.48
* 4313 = 14.3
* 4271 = 12.84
